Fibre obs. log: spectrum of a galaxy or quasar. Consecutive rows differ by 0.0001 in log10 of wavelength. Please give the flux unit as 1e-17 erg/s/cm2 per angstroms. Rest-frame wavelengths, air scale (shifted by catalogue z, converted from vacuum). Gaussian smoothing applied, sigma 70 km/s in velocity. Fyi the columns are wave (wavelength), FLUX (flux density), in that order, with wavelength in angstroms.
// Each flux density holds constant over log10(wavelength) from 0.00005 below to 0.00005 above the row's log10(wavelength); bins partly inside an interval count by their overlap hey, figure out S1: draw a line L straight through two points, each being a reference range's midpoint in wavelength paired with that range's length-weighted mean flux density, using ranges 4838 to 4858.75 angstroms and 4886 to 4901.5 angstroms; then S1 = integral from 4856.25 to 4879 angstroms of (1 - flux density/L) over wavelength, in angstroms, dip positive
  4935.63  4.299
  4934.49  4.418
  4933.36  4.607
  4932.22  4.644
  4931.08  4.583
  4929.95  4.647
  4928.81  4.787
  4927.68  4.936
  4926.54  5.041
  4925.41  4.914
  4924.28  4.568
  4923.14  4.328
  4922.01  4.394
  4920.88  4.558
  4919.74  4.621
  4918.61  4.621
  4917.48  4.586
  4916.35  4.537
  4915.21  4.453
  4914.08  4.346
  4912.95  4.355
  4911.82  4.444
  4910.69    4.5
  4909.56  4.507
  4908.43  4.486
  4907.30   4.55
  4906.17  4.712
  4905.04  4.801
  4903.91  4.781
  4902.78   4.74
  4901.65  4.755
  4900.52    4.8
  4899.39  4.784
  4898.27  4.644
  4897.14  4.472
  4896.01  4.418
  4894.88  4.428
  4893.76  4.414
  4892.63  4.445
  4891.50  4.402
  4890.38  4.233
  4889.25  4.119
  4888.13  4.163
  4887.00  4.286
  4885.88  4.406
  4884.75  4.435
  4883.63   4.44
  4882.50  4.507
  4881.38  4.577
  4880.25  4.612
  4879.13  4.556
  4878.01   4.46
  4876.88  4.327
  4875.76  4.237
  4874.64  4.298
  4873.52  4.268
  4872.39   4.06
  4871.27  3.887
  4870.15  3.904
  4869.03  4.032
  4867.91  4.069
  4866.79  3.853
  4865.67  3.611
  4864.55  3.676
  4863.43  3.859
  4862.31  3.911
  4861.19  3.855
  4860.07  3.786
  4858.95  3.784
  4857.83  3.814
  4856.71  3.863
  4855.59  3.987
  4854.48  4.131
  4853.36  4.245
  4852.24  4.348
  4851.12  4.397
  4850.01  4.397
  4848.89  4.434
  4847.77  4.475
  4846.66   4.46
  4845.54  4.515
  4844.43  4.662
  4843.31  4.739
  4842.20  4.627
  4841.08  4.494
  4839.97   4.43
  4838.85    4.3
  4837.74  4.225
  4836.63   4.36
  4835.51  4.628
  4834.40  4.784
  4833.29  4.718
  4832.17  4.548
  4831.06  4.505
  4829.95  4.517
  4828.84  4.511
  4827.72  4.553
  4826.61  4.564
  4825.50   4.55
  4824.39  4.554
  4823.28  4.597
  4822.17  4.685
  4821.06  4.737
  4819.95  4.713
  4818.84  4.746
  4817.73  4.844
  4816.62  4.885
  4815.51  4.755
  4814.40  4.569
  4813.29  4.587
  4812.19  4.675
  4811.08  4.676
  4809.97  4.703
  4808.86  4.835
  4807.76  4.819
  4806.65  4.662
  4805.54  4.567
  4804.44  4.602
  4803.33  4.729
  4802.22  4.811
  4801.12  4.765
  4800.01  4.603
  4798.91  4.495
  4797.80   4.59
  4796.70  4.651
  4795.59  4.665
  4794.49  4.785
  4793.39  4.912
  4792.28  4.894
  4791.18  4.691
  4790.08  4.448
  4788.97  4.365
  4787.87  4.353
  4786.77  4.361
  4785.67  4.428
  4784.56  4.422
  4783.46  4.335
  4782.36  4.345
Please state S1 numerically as 2.0 angstroms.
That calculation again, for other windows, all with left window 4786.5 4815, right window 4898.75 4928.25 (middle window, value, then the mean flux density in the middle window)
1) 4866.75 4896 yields 2.1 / 4.3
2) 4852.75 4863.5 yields 1.6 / 3.93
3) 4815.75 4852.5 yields 0.6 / 4.56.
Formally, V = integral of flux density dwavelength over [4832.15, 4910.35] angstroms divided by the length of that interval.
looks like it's 4.34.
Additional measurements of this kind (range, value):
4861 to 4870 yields 3.86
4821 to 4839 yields 4.55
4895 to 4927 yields 4.59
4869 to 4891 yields 4.3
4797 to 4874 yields 4.41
